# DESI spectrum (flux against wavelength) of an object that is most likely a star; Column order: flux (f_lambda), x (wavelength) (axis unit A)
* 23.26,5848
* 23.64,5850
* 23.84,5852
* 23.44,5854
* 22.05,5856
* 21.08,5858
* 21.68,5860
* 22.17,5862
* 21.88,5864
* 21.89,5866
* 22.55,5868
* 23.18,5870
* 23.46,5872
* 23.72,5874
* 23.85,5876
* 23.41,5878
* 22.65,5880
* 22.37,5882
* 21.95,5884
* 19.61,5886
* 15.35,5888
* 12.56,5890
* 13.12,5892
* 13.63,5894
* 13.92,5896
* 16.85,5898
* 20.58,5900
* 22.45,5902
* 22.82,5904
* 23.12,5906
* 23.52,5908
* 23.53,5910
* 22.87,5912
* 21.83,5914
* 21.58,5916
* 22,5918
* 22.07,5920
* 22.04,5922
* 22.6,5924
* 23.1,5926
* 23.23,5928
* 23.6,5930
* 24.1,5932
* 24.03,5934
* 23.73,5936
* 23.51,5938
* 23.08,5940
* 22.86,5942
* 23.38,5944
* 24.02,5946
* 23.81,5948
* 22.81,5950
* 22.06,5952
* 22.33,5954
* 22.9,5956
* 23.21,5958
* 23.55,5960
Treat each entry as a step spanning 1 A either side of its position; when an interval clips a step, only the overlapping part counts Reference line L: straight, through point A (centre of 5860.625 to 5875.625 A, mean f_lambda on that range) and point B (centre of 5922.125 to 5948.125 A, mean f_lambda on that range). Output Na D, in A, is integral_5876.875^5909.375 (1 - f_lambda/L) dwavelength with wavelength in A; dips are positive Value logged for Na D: 5.2 A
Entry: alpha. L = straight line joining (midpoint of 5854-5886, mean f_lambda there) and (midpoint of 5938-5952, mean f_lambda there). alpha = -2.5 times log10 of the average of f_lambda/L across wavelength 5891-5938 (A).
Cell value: 0.08 mag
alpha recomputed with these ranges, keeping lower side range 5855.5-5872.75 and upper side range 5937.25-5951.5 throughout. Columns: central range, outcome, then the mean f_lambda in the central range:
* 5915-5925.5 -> 0.042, 22.1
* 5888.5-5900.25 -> 0.463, 14.8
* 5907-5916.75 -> 0.008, 22.7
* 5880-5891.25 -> 0.204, 18.6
